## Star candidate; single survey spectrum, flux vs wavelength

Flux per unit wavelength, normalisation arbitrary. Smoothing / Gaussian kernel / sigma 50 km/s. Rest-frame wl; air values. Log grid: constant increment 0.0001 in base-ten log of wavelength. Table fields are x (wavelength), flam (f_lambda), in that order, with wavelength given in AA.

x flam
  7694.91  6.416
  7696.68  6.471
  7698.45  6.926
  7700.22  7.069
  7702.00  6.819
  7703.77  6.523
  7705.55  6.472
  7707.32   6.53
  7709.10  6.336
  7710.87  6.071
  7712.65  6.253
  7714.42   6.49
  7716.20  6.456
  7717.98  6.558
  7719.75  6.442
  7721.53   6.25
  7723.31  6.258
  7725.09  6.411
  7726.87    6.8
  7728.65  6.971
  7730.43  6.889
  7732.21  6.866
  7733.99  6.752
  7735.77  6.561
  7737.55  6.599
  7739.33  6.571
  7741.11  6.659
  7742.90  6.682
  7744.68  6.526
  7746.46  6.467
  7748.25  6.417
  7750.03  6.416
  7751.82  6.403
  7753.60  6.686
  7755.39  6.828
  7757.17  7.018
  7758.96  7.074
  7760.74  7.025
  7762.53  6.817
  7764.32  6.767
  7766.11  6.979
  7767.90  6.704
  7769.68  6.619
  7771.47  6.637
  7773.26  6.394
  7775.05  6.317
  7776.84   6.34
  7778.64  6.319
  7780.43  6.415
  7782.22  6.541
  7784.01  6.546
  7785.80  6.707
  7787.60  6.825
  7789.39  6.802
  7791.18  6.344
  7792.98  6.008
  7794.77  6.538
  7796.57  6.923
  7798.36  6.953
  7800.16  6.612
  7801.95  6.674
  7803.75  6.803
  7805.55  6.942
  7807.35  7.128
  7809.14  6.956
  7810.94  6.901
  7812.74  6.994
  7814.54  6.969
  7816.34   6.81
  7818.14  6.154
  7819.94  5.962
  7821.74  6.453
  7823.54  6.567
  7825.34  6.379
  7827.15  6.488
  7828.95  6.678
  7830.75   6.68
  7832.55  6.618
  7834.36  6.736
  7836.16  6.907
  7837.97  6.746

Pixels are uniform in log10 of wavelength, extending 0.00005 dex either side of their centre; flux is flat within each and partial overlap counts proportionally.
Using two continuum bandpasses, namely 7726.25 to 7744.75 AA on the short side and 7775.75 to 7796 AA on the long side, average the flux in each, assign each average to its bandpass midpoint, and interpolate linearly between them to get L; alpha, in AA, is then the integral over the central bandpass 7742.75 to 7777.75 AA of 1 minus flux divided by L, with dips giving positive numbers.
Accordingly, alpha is -0.24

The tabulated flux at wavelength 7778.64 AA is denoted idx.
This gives 6.319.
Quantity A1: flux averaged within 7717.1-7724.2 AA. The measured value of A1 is 6.38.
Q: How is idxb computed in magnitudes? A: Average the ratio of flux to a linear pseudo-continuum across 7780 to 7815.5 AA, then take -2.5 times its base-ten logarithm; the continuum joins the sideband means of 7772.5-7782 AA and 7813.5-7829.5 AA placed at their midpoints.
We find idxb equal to -0.05 mag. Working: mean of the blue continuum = 6.37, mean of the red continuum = 6.49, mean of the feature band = 6.73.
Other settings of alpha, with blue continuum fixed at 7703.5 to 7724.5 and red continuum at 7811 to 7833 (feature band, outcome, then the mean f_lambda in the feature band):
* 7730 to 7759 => -0.99 AA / 6.66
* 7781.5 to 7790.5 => -0.23 AA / 6.68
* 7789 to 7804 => -0.20 AA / 6.62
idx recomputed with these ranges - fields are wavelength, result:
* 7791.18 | 6.344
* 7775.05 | 6.317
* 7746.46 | 6.467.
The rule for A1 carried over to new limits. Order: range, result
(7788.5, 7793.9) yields 6.39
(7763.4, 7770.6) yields 6.77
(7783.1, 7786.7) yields 6.63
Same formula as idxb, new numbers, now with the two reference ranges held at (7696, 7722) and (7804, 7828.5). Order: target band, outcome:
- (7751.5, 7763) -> -0.04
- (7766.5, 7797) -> 0.02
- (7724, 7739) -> -0.03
